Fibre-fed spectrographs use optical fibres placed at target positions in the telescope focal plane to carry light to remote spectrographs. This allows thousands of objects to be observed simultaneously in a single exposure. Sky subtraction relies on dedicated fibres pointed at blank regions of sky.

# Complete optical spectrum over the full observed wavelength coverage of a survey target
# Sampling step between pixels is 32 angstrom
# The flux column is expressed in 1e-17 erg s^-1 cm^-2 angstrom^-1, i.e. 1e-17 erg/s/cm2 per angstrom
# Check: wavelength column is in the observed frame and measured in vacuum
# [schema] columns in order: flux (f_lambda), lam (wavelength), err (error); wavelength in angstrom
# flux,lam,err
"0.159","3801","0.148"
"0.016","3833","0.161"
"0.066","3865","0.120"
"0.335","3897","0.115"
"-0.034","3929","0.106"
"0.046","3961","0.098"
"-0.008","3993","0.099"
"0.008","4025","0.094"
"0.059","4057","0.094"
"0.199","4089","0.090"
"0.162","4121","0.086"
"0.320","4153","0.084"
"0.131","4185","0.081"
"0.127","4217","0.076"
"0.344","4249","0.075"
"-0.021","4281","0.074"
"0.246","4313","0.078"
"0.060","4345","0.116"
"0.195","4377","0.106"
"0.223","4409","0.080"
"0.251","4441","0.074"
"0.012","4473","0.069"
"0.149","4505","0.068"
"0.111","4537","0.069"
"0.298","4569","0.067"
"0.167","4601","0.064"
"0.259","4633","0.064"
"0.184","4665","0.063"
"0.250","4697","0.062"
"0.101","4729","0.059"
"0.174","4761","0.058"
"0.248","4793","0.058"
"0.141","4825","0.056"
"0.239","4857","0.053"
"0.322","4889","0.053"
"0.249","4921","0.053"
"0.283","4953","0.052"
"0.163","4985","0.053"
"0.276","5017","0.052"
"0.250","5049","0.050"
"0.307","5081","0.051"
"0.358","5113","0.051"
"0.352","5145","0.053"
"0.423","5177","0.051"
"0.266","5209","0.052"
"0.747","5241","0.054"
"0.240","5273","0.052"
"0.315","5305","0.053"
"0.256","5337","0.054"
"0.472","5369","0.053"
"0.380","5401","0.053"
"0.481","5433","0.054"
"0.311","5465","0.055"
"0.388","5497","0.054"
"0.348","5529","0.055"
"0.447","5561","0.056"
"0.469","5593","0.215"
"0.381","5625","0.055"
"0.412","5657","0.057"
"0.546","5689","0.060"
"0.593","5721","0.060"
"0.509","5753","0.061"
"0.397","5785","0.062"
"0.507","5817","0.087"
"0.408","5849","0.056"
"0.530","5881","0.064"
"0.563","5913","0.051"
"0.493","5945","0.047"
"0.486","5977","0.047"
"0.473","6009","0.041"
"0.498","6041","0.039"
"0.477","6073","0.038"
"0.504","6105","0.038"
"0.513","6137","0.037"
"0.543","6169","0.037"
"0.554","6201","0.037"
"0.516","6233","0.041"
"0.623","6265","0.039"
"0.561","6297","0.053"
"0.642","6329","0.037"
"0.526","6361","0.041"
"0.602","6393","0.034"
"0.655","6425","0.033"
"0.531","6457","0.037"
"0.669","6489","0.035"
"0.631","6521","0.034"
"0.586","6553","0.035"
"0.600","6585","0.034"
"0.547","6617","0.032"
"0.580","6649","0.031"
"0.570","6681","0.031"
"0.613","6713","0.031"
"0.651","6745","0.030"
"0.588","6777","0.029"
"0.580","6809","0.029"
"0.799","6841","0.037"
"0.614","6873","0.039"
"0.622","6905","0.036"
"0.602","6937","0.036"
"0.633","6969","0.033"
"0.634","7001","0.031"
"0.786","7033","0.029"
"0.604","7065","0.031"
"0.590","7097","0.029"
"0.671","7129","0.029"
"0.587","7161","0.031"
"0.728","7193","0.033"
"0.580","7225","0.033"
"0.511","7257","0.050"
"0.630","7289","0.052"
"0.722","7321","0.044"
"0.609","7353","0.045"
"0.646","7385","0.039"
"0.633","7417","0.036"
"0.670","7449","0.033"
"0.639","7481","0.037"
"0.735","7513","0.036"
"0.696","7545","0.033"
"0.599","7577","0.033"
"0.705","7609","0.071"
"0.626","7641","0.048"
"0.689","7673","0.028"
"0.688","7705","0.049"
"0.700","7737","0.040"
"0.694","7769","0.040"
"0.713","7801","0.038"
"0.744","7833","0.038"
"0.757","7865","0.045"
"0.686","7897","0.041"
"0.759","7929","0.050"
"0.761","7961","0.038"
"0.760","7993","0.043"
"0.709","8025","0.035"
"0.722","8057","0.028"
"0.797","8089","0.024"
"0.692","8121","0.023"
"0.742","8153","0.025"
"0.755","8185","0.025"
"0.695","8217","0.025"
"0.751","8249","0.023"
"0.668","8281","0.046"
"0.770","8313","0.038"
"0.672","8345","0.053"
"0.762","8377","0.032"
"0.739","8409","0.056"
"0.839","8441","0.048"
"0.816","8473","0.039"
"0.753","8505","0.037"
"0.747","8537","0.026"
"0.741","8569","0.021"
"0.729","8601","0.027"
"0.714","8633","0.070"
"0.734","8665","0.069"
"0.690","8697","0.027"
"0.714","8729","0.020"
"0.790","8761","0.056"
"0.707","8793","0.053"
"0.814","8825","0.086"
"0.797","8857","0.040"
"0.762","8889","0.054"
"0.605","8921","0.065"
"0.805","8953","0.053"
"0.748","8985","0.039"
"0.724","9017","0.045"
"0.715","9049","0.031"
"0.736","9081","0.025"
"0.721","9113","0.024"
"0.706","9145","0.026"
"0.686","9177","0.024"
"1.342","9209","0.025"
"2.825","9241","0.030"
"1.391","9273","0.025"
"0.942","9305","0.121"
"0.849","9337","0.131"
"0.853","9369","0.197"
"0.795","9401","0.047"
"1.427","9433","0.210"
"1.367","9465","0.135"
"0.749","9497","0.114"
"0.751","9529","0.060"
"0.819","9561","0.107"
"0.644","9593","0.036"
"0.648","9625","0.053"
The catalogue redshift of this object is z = 0.41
